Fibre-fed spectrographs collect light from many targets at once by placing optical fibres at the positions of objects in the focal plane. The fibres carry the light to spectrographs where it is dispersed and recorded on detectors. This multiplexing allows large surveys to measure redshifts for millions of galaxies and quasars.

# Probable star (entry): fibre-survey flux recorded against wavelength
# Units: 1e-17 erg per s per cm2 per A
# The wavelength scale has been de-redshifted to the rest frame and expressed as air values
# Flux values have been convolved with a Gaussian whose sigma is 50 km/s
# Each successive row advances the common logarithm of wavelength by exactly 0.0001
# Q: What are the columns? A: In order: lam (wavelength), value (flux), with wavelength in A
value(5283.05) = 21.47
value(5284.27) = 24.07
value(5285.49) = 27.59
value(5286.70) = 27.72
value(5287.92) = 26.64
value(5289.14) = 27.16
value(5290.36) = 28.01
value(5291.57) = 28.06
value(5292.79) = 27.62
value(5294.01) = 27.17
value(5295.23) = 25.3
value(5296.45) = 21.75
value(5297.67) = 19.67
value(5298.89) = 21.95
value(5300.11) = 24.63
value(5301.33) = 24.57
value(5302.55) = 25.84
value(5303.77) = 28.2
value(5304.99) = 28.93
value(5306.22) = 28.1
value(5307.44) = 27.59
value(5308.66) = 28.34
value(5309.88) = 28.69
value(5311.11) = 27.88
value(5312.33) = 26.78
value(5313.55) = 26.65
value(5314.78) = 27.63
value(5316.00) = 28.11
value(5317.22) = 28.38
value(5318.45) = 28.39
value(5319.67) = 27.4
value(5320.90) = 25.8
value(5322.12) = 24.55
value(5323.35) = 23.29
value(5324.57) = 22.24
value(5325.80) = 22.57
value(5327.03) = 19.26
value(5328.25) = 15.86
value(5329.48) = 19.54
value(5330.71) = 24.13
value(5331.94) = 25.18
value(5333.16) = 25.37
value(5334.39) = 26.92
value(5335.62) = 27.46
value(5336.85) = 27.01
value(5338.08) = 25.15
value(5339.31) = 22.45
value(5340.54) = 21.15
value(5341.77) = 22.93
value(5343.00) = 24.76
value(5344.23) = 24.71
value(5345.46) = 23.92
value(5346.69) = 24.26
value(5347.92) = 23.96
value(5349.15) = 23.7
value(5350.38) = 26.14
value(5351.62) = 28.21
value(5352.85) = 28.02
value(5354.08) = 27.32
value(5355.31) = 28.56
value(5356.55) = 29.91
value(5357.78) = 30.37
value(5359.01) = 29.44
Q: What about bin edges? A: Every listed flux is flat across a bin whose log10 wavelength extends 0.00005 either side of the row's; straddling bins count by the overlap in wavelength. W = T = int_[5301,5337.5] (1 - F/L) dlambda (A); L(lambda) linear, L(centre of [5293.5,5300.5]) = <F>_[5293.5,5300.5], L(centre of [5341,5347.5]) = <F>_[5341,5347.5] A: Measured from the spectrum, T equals -3.15 A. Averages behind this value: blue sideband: 23.3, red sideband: 24.1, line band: 25.7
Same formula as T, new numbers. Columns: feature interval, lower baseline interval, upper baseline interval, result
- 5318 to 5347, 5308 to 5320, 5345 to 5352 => 2.6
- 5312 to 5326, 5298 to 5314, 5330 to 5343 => -0.1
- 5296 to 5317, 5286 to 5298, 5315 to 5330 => -1.1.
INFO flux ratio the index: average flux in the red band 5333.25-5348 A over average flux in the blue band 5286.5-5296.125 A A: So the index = 0.9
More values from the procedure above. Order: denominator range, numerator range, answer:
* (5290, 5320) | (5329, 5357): 0.95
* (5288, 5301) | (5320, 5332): 0.88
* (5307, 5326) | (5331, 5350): 0.93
